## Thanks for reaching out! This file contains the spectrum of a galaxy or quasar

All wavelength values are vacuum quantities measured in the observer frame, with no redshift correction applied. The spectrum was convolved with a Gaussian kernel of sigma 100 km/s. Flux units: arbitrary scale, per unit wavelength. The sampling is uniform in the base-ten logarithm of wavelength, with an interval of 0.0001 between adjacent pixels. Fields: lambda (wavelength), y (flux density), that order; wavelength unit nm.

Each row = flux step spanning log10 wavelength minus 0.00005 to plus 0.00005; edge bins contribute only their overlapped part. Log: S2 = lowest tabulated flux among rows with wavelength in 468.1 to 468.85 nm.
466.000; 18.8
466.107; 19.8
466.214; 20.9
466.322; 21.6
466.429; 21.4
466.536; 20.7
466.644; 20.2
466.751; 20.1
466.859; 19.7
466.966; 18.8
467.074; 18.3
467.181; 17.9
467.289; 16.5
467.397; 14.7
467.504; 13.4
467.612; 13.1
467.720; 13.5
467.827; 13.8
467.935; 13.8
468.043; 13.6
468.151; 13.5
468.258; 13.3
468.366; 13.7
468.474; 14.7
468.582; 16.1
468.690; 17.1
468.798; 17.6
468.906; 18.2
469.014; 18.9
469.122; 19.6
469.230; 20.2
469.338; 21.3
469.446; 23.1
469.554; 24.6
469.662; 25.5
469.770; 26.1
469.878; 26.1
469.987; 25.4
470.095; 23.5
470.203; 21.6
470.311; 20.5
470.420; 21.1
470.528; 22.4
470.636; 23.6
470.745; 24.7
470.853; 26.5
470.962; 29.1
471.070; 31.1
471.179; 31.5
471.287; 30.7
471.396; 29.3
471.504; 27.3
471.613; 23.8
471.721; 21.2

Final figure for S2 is 13.3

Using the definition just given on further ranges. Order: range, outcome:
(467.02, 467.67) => 13.1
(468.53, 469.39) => 16.1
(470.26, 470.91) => 20.5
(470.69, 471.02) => 24.7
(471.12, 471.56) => 27.3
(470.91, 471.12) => 29.1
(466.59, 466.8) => 20.1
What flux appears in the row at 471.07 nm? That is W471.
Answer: 31.1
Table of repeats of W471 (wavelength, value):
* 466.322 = 21.6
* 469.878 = 26.1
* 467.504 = 13.4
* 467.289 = 16.5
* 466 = 18.8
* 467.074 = 18.3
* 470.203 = 21.6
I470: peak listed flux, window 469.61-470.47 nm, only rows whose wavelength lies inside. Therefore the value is 26.1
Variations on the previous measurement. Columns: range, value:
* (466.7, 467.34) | 20.1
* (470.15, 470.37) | 21.6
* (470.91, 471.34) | 31.5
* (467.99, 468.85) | 17.6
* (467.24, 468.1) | 16.5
